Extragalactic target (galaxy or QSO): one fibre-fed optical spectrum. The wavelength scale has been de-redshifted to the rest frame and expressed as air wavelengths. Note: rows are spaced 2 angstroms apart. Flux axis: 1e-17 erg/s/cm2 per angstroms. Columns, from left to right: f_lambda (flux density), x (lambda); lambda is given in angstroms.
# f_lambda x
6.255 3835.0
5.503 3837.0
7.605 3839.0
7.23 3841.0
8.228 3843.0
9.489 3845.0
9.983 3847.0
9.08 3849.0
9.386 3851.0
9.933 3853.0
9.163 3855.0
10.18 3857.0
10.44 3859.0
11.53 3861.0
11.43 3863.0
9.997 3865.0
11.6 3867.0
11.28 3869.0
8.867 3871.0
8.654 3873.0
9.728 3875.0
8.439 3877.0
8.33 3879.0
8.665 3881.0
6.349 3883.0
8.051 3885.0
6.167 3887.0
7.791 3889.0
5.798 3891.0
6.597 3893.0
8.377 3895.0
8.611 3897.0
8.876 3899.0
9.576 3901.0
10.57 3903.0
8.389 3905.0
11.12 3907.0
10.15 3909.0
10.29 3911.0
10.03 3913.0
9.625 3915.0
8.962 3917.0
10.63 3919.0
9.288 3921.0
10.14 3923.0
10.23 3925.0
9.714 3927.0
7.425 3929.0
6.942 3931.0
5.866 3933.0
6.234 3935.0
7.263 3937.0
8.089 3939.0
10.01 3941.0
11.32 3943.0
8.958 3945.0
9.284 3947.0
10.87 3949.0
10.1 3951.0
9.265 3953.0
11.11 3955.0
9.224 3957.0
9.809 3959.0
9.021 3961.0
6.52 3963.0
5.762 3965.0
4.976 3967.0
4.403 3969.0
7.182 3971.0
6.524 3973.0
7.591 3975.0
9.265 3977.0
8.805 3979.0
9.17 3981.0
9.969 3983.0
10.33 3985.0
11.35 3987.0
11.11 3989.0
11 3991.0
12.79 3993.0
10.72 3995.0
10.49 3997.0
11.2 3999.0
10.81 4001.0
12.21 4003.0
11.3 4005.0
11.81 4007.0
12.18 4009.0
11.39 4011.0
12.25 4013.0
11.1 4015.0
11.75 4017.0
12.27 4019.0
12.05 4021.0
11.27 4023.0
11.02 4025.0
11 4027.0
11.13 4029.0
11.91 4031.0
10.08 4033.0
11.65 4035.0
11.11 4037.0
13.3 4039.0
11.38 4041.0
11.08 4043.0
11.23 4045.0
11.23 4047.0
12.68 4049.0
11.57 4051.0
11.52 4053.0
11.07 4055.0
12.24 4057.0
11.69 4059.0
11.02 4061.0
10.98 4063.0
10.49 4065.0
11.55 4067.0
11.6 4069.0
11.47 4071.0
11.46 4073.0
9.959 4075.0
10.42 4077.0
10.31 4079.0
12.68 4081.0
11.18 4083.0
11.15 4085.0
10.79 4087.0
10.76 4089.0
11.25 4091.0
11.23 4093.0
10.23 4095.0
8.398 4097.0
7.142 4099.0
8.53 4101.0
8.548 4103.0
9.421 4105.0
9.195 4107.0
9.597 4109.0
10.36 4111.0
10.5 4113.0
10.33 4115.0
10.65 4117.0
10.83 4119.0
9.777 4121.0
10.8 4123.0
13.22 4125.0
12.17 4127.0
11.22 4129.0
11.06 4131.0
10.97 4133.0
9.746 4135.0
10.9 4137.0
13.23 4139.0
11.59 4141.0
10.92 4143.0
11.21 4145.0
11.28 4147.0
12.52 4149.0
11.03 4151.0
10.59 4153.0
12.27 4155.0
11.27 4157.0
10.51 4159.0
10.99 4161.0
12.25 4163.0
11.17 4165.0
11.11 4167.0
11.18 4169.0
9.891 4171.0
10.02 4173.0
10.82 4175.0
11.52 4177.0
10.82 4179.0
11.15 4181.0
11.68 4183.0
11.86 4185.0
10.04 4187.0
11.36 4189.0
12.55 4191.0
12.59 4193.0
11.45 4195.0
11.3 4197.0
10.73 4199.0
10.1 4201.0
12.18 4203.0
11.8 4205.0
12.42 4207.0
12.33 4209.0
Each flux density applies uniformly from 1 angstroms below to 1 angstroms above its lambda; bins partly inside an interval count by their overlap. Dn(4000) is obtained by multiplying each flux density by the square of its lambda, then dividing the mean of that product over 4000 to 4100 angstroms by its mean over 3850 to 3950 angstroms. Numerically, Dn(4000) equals 1.33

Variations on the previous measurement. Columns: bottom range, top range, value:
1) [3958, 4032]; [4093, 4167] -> 1.13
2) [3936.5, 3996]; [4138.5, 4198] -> 1.38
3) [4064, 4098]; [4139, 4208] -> 1.09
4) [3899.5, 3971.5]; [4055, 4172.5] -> 1.34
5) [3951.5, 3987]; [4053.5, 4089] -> 1.42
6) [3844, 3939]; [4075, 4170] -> 1.34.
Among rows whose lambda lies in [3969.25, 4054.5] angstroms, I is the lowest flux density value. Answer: 6.524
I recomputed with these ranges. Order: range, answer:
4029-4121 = 7.142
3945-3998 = 4.403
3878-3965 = 5.762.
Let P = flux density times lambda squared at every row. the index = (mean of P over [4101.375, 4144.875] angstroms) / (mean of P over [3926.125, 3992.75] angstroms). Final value 1.3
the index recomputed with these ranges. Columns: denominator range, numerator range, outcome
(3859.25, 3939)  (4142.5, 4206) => 1.45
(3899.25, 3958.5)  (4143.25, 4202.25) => 1.36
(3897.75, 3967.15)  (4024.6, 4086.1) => 1.33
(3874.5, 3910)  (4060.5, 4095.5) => 1.44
